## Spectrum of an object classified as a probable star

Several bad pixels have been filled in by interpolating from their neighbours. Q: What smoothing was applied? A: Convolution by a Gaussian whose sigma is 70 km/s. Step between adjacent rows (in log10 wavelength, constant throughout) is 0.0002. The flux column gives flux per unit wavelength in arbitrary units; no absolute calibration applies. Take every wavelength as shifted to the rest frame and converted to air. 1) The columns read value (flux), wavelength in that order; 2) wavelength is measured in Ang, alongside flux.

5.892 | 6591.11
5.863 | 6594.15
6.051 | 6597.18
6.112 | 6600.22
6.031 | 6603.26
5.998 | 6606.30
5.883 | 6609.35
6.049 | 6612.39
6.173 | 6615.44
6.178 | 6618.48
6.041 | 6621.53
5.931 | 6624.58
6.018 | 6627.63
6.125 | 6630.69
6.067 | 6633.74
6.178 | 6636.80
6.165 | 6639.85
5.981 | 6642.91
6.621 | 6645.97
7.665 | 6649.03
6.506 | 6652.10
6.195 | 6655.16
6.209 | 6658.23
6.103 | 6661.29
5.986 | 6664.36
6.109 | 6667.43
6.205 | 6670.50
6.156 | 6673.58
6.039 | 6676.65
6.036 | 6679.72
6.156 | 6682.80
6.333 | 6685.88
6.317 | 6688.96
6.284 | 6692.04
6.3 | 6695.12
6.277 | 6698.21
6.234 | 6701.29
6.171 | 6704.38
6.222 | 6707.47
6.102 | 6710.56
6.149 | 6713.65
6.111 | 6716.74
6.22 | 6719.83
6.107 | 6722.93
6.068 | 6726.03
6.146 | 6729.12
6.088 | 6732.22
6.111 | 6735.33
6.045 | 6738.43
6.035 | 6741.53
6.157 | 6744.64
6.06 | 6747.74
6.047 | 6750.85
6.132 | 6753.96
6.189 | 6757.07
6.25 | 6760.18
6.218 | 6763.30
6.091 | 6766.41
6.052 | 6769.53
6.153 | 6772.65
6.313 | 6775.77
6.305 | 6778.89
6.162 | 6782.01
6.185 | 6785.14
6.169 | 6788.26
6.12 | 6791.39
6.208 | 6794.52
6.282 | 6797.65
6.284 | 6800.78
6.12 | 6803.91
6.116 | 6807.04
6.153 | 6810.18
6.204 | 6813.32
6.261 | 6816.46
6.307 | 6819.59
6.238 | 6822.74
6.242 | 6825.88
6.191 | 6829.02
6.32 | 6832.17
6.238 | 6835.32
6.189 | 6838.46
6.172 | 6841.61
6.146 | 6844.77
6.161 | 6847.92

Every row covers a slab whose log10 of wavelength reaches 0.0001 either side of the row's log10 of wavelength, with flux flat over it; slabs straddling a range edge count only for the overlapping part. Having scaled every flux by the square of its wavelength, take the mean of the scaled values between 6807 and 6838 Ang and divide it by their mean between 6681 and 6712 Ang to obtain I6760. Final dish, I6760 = 1.04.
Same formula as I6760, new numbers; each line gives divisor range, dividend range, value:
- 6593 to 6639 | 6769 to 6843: 1.09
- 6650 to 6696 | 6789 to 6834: 1.04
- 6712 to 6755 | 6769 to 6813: 1.03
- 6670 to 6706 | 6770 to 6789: 1.03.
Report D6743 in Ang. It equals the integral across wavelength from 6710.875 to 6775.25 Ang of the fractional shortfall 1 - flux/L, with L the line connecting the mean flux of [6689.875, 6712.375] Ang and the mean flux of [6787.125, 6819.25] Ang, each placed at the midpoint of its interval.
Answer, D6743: 0.9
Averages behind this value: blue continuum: 6.23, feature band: 6.12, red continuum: 6.2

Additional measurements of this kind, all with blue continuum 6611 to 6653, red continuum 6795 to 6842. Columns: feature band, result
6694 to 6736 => 0.5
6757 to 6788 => 0.2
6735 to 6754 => 0.5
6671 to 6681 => 0.3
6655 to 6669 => 0.3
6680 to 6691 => 0.0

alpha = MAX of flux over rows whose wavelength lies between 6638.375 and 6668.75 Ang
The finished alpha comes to 7.665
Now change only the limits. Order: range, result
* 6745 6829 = 6.313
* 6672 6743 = 6.333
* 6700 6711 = 6.234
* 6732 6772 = 6.25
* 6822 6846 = 6.32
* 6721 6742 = 6.146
